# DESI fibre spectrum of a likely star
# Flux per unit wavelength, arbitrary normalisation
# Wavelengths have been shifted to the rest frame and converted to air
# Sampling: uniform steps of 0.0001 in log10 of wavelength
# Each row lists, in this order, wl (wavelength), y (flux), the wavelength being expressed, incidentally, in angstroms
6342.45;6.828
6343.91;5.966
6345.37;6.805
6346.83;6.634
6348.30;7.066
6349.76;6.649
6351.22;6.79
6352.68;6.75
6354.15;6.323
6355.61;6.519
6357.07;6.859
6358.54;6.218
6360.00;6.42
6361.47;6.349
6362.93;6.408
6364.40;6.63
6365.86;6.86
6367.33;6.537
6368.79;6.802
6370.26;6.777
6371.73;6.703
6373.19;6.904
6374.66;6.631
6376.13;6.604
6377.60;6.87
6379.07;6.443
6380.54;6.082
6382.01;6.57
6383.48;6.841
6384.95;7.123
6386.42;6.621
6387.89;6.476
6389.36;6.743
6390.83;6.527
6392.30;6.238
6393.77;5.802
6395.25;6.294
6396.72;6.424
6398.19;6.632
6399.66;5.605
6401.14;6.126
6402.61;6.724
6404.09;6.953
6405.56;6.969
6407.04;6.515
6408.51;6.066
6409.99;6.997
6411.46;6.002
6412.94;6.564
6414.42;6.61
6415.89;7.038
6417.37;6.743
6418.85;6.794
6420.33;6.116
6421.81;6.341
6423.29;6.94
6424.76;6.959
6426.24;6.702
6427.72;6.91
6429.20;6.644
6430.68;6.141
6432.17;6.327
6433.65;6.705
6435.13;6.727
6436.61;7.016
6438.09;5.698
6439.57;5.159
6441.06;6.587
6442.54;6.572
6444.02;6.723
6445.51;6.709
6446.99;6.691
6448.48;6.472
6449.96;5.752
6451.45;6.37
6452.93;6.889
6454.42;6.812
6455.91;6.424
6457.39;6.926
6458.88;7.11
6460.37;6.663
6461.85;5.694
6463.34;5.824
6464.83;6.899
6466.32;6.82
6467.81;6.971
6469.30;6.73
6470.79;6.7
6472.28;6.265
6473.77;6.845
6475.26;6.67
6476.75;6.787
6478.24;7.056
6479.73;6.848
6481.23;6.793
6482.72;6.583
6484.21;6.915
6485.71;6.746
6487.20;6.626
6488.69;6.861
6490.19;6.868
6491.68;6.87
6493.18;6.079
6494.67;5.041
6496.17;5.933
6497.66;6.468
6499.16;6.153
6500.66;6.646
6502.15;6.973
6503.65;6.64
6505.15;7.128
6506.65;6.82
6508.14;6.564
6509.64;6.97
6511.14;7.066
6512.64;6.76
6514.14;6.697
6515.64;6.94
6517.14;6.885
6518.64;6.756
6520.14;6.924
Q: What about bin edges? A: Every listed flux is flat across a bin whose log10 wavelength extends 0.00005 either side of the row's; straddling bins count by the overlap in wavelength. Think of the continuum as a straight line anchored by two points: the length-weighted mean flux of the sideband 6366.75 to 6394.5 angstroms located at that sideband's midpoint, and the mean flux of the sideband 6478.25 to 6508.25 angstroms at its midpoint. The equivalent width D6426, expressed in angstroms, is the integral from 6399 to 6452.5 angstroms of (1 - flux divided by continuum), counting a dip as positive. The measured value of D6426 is 0.7 angstroms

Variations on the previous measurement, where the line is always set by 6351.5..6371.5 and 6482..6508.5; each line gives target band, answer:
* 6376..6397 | 0.2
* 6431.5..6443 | 0.4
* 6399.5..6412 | 0.2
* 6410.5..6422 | 0.0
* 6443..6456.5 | 0.0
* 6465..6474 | -0.2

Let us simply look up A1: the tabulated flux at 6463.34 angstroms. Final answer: 5.824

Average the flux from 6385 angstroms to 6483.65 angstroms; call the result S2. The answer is 6.55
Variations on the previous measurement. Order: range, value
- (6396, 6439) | 6.55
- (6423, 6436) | 6.67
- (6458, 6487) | 6.68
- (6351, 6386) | 6.62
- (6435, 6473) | 6.5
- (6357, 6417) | 6.55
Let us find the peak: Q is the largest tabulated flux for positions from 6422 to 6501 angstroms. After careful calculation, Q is 7.11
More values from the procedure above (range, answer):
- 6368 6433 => 7.123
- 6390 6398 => 6.527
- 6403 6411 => 6.997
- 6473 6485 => 7.056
